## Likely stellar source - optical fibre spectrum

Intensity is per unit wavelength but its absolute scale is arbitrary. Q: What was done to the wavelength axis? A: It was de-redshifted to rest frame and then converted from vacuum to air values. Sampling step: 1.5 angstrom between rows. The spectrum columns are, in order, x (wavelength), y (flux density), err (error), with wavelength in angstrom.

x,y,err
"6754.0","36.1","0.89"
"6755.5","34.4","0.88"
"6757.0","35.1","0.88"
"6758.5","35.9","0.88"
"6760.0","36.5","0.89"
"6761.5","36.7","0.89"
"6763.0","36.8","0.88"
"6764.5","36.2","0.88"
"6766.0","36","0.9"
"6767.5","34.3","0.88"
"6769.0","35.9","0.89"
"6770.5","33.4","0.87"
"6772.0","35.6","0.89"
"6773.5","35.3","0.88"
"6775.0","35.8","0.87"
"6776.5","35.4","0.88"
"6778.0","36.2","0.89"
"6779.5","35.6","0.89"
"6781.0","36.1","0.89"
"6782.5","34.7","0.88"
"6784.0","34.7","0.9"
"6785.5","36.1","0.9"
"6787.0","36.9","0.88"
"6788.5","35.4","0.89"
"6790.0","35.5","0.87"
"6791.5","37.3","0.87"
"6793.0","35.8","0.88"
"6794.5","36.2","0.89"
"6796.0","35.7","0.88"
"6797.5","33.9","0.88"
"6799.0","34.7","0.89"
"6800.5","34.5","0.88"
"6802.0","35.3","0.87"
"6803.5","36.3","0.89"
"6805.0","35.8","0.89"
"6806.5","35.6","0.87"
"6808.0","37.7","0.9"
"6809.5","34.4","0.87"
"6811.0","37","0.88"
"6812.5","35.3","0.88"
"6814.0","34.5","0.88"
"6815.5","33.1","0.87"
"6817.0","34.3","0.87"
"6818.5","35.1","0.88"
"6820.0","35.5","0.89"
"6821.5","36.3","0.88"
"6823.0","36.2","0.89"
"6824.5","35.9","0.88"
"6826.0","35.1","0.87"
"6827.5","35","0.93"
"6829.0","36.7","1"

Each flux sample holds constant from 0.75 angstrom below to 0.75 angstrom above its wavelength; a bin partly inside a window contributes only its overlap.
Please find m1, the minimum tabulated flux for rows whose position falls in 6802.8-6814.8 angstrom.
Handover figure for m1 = 34.4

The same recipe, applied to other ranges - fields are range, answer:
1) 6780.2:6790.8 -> 34.7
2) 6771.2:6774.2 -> 35.3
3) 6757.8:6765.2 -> 35.9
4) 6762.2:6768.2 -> 34.3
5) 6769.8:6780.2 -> 33.4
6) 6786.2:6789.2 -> 35.4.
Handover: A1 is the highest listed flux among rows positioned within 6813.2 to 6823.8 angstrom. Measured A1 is 36.3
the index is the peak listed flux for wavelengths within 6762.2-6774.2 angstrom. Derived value 36.8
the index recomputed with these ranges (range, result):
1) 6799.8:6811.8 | 37.7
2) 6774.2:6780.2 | 36.2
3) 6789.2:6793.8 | 37.3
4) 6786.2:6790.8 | 36.9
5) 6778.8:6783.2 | 36.1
